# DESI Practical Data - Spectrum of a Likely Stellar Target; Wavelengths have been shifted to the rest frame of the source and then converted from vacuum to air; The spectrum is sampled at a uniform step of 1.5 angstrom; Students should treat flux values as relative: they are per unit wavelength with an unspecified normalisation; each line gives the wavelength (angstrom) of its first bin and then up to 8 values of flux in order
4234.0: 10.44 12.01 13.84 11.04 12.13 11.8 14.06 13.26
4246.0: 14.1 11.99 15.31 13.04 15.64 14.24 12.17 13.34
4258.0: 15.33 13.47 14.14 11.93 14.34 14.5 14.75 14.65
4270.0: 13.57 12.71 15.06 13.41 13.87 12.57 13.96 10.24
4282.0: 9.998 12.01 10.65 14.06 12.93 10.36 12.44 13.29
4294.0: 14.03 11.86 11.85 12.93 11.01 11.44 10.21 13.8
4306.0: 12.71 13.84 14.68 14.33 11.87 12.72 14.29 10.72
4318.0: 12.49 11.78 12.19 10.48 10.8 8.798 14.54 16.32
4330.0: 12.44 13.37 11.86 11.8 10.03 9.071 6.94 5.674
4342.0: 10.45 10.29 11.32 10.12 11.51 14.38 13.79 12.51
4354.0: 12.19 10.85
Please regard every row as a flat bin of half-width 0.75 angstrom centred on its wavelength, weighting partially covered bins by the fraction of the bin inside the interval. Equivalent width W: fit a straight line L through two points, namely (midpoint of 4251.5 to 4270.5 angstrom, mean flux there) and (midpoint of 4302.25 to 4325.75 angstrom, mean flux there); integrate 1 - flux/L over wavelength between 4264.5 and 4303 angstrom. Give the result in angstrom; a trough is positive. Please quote 1.7 angstrom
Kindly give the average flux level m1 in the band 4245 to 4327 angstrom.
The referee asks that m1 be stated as 12.8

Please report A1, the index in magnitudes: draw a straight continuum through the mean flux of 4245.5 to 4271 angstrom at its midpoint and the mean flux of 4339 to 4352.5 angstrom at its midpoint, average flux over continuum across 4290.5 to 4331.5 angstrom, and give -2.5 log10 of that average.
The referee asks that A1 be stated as -0.05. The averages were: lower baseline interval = 13.9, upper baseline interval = 10.8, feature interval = 12.5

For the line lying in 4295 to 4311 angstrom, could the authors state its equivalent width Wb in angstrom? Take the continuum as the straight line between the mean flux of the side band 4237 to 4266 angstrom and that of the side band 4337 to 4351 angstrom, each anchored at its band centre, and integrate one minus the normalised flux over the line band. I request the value -1.3 angstrom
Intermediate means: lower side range 13.5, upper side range 10.2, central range 12.6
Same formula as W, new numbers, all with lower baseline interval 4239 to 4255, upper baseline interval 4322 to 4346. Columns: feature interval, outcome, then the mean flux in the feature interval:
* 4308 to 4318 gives -1.36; 13.1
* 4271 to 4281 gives -0.48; 13.2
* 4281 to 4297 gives 0.11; 12.1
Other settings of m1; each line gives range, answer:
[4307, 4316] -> 13.5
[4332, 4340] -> 9.91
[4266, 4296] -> 12.8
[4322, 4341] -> 11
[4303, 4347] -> 11.7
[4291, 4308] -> 12.4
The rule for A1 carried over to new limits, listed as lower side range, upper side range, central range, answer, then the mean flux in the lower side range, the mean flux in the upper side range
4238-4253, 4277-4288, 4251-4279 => -0.10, 13.3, 12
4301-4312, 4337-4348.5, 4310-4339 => -0.07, 13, 9.38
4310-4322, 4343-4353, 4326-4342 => 0.10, 12.5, 12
